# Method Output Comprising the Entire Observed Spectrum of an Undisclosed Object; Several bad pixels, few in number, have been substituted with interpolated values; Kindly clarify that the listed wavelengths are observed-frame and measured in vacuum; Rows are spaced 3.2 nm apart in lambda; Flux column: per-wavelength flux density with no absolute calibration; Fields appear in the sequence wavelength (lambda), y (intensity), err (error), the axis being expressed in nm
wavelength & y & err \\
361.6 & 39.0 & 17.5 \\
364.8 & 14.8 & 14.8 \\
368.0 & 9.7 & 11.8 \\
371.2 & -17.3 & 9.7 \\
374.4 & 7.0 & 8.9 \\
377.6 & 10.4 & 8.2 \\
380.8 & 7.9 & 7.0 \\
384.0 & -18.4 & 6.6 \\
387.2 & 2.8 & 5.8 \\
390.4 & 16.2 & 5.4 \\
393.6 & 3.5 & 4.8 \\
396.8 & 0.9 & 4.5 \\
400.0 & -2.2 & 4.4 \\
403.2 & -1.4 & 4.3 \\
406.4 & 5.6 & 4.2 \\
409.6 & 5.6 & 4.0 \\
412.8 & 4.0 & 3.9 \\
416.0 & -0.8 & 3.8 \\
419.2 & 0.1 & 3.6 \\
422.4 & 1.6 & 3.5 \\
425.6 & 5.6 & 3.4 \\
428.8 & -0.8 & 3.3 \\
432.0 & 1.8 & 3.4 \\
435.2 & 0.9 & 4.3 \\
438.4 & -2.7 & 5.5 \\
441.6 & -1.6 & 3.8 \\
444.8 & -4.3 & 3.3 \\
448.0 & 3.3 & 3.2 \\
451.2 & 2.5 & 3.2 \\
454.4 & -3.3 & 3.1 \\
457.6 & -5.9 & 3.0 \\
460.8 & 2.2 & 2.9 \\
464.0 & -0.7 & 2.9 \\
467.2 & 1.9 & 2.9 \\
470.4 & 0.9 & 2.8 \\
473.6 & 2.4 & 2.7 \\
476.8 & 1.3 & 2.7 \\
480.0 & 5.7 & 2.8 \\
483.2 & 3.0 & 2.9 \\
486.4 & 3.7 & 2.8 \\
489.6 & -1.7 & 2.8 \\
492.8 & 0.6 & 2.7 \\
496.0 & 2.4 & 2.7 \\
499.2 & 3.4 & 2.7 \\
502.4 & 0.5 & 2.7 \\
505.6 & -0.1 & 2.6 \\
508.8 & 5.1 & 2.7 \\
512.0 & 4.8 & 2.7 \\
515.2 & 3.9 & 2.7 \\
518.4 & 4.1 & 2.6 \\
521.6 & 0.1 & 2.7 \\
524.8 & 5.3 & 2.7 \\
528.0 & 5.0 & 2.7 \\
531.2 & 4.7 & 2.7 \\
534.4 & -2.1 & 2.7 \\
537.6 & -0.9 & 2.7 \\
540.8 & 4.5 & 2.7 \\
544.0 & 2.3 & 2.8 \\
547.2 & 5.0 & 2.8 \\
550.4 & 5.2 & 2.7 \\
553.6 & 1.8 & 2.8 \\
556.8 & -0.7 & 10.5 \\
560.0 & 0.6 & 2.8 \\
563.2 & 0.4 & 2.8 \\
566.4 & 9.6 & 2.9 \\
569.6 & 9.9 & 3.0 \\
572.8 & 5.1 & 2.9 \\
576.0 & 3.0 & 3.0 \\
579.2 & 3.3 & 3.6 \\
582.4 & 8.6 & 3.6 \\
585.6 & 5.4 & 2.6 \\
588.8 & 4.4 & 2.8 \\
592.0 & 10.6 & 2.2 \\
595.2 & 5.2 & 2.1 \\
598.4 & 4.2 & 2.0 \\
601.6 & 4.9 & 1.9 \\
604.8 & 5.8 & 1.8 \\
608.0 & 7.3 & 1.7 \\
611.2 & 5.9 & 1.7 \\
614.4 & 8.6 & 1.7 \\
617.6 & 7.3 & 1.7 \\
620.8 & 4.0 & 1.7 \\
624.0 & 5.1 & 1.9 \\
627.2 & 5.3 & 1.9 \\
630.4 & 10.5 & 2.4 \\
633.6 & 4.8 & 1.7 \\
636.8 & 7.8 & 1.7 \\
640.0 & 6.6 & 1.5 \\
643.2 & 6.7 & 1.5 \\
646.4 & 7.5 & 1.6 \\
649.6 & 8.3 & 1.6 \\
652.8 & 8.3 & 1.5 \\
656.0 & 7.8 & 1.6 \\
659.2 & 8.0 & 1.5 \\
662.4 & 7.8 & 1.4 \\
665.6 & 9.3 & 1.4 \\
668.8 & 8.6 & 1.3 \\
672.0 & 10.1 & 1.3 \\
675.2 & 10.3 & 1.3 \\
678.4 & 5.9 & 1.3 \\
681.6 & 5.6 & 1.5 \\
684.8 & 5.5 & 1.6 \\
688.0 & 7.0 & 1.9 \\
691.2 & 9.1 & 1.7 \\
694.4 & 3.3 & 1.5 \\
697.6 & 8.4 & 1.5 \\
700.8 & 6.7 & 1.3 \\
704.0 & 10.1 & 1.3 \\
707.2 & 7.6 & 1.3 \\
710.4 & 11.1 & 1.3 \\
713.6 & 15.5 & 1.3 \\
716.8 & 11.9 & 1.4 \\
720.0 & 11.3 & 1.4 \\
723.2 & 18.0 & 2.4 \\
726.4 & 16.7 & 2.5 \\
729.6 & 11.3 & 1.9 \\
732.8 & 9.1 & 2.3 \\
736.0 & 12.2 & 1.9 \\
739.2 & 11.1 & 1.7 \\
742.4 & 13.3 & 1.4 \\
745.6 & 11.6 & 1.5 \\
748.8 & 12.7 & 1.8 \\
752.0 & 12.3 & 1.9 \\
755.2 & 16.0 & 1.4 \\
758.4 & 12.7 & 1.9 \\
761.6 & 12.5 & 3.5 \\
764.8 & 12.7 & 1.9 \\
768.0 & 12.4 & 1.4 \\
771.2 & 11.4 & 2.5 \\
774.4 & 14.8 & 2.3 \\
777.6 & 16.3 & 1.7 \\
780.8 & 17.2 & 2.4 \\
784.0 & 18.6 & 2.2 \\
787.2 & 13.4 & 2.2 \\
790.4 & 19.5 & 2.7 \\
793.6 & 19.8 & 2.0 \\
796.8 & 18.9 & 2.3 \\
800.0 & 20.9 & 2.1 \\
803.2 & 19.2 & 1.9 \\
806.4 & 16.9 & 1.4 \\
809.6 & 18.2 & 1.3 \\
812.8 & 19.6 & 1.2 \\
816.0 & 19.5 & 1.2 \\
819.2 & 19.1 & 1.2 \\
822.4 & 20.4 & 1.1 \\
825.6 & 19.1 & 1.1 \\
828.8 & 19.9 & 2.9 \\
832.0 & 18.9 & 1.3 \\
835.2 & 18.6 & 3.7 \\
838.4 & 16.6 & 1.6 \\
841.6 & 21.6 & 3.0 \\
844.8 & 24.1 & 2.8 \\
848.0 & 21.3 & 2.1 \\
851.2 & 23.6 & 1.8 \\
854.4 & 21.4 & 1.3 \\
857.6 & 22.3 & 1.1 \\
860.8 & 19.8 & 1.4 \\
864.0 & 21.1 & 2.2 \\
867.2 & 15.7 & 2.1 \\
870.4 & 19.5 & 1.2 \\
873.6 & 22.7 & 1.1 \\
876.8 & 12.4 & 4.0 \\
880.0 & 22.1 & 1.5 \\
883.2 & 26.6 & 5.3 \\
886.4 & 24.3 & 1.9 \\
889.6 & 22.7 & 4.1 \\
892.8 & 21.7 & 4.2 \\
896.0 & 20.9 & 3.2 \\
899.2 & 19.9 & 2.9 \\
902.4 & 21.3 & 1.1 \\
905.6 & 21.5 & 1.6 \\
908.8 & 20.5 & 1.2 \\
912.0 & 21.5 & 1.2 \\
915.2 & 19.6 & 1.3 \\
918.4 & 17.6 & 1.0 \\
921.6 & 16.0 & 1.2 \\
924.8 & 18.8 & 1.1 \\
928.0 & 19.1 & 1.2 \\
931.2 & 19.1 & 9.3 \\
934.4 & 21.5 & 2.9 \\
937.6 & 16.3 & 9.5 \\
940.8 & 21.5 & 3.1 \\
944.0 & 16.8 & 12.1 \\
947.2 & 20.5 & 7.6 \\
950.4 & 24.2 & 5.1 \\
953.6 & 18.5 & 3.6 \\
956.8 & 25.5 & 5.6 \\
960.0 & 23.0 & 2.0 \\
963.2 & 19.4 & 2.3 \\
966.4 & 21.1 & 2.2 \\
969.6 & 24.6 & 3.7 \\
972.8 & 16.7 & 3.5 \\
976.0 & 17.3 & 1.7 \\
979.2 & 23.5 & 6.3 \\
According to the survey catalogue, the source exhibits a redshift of 0.782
